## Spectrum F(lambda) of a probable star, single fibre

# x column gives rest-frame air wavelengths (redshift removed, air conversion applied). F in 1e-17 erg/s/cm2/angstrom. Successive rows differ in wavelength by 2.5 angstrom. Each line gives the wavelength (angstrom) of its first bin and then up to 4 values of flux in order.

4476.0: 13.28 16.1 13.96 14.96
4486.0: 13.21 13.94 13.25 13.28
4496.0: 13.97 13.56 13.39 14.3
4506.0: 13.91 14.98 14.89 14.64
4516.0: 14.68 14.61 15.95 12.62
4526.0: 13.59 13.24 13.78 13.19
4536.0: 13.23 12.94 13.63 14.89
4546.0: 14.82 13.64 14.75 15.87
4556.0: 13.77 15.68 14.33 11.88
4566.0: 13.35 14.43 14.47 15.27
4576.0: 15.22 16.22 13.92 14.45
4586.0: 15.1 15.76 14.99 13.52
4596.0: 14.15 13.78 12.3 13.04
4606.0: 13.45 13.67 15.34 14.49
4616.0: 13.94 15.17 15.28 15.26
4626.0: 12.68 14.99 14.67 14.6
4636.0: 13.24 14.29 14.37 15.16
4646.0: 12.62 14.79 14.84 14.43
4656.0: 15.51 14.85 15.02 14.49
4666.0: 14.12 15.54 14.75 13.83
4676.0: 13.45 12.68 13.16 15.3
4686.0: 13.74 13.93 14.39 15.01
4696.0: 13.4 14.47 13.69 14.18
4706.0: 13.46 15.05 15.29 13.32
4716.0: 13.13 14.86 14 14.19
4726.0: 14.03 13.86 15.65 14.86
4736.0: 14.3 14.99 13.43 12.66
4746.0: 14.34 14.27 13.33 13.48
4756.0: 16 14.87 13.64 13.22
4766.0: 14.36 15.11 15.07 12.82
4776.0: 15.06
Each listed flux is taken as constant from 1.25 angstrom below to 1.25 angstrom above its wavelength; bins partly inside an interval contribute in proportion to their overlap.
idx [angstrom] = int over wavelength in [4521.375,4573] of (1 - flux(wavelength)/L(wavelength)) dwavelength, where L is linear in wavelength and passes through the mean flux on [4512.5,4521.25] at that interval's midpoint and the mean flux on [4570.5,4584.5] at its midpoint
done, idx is 3.3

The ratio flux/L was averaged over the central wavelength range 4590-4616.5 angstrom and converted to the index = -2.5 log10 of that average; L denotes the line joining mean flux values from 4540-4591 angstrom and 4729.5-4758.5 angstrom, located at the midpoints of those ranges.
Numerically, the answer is 0.05 mag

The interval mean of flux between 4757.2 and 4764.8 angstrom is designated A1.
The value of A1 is 13.9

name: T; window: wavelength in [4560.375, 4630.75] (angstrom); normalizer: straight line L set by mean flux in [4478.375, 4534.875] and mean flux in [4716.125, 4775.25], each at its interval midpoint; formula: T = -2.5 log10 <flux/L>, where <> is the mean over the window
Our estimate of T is -0.02 mag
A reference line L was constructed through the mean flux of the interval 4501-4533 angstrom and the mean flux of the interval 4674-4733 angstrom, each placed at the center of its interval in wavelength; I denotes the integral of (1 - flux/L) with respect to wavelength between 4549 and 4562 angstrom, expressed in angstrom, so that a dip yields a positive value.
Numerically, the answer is -0.6 angstrom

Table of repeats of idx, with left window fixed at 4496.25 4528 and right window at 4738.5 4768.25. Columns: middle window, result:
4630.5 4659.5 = -0.6 angstrom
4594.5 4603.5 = 0.5 angstrom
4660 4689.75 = -0.1 angstrom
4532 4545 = 0.6 angstrom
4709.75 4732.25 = -0.3 angstrom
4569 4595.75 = -1.3 angstrom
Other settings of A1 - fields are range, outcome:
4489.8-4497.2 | 13.5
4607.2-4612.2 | 14.5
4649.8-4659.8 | 14.9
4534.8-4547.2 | 13.9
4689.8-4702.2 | 14.2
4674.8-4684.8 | 13.6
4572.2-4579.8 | 15.6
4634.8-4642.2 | 14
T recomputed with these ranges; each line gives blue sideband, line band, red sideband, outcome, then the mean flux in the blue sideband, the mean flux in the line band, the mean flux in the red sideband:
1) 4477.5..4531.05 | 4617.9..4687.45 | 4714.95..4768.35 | -0.016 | 14.1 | 14.4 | 14.2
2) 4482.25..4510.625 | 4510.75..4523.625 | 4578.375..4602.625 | -0.053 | 13.9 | 14.7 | 14.3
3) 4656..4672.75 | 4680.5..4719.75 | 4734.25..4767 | 0.026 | 14.8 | 14.2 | 14.1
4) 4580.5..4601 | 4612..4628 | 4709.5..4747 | -0.015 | 14.3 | 14.5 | 14.2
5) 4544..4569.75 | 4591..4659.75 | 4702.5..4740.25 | 0.003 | 14.3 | 14.3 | 14.3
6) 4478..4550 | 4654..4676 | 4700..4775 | -0.041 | 14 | 14.7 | 14.2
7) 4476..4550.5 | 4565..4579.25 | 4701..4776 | -0.055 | 14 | 14.8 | 14.2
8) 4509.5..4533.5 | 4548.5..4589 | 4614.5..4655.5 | -0.025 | 14.2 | 14.6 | 14.4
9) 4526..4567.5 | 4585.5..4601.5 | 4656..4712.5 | -0.017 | 13.9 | 14.3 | 14.3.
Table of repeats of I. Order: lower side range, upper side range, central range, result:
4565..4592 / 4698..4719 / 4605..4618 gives 0.37 angstrom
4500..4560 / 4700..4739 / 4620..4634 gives -0.31 angstrom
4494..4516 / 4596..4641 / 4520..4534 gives 0.46 angstrom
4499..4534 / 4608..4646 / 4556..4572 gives 0.30 angstrom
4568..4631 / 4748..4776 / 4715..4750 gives 0.21 angstrom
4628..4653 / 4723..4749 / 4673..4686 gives 0.56 angstrom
